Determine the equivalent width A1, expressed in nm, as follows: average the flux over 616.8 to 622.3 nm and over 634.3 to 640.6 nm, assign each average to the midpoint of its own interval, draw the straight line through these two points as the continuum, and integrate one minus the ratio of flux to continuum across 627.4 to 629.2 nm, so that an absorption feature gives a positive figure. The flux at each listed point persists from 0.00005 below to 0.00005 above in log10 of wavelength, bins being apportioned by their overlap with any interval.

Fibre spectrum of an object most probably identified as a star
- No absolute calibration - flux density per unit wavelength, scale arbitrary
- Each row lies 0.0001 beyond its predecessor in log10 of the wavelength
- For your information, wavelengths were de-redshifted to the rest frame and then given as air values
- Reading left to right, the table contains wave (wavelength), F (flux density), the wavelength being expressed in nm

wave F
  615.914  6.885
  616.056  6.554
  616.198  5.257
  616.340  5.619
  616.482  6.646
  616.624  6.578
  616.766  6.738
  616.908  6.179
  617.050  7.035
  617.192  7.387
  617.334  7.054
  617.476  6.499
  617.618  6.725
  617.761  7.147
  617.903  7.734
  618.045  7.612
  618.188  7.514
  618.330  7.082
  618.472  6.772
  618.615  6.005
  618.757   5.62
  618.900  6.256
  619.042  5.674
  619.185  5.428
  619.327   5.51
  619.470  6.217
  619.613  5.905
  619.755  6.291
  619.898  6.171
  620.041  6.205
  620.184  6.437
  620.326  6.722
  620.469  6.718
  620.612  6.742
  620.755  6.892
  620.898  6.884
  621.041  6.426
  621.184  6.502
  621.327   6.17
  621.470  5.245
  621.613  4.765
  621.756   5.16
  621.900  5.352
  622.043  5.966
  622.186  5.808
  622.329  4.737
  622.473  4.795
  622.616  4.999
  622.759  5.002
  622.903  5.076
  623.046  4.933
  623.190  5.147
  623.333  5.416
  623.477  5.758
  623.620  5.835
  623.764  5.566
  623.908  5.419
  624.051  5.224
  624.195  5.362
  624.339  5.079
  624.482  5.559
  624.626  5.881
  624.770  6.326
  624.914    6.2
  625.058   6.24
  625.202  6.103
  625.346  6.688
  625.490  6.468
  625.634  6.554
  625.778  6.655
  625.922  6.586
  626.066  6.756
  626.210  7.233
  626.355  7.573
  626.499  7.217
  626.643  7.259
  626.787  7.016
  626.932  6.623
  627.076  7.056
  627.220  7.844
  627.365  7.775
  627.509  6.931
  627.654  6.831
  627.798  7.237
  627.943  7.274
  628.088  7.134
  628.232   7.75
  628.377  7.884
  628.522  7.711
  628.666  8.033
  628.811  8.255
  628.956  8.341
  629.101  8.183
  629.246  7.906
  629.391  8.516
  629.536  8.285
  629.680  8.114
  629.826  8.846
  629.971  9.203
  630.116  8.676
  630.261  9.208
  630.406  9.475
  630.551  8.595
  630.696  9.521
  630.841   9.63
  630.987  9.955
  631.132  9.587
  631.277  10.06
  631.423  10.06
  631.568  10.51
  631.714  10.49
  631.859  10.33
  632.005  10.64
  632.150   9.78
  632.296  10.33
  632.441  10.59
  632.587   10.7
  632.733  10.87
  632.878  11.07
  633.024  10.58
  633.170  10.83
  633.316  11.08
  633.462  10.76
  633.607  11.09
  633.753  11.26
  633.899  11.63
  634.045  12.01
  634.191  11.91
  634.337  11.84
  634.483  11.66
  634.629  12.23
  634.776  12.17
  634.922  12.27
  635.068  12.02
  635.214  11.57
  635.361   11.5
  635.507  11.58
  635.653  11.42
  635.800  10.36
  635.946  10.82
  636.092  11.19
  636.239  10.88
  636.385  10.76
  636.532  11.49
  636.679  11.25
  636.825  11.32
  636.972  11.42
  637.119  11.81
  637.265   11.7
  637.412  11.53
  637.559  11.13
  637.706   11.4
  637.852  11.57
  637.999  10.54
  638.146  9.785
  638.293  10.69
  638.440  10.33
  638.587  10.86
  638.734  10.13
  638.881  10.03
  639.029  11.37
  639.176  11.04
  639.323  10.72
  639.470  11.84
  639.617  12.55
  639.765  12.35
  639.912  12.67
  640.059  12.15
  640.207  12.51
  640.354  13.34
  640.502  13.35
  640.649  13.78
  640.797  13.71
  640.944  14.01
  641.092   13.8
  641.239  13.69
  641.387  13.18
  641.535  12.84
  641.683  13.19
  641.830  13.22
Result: 0.249 nm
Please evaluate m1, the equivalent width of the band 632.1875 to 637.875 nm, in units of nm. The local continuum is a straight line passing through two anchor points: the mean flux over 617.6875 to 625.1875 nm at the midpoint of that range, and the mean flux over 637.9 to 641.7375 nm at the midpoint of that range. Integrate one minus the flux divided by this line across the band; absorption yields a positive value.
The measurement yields -0.46 nm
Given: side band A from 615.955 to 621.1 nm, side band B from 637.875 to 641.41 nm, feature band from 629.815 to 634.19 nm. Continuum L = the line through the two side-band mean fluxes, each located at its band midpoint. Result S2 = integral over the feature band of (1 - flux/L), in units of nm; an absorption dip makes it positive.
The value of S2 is -0.12 nm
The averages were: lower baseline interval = 6.51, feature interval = 10.3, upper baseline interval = 12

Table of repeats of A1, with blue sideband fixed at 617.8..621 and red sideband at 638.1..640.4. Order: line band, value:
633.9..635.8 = -0.273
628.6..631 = 0.090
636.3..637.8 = -0.073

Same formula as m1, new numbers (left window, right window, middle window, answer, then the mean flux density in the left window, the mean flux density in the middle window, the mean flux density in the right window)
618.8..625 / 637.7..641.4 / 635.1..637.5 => -0.11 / 5.76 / 11.3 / 12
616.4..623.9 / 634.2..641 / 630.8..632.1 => -0.06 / 6.13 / 10.1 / 11.6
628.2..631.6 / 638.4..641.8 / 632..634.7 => -0.29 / 8.84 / 11.1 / 12.4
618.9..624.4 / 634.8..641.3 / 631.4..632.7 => -0.12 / 5.73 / 10.4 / 11.7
